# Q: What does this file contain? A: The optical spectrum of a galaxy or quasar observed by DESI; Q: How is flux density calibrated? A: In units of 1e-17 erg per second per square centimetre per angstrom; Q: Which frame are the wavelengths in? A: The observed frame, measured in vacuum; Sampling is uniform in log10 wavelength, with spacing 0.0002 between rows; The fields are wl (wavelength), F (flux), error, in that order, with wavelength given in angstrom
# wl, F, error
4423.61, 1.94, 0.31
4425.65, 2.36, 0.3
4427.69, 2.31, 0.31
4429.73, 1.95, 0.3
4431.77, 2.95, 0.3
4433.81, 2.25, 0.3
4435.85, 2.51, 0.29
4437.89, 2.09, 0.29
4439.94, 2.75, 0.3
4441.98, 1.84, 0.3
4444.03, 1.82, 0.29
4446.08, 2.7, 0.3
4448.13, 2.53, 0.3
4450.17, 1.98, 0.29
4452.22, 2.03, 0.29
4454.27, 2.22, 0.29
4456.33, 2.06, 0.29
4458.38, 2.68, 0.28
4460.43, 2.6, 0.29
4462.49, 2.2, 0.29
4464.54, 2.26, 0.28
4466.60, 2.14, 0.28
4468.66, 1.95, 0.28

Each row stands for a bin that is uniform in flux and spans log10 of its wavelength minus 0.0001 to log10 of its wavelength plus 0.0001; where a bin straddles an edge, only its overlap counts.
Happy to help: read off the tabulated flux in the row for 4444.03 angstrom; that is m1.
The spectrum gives 1.82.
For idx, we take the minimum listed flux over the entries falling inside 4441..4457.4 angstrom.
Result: 1.82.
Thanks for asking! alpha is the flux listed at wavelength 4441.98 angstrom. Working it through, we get 1.84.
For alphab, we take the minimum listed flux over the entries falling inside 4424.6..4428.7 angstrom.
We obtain 2.31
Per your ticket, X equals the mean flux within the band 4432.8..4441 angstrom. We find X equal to 2.4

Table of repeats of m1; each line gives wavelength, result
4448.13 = 2.53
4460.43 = 2.6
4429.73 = 1.95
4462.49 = 2.2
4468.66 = 1.95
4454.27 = 2.22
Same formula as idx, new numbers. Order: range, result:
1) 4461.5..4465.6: 2.2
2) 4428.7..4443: 1.84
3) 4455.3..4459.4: 2.06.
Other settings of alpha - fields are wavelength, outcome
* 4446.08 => 2.7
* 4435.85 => 2.51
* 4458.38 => 2.68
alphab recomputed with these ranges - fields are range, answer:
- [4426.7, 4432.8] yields 1.95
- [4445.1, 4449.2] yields 2.53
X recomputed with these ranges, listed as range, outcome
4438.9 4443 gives 2.29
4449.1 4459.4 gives 2.2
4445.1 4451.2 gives 2.4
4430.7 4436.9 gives 2.57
